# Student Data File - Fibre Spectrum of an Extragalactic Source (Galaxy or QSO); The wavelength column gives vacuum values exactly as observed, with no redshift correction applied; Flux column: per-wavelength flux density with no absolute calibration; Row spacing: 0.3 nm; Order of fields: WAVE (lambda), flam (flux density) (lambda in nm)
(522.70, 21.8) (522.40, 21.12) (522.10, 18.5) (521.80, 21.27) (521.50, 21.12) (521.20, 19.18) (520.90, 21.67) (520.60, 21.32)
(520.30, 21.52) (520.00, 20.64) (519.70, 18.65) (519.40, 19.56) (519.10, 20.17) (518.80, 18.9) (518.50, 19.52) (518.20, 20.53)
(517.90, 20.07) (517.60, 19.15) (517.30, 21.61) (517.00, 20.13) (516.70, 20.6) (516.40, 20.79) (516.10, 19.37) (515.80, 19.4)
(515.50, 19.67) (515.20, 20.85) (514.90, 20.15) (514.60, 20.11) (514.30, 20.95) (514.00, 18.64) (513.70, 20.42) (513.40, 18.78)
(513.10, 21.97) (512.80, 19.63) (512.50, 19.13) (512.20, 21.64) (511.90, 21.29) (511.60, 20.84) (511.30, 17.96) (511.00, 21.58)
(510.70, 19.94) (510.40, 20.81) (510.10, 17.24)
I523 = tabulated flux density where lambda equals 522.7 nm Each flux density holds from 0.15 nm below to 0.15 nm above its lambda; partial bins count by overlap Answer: 21.8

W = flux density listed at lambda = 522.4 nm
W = 21.12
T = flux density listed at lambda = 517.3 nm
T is 21.61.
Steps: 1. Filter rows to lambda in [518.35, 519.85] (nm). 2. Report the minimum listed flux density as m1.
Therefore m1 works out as 18.65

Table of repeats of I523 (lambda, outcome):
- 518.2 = 20.53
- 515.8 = 19.4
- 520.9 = 21.67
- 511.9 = 21.29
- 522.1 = 18.5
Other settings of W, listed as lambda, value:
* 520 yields 20.64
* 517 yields 20.13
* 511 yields 21.58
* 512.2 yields 21.64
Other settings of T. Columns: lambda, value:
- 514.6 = 20.11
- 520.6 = 21.32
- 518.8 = 18.9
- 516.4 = 20.79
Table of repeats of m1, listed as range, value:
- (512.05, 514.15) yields 18.64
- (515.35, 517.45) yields 19.37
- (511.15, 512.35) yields 17.96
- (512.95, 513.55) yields 18.78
